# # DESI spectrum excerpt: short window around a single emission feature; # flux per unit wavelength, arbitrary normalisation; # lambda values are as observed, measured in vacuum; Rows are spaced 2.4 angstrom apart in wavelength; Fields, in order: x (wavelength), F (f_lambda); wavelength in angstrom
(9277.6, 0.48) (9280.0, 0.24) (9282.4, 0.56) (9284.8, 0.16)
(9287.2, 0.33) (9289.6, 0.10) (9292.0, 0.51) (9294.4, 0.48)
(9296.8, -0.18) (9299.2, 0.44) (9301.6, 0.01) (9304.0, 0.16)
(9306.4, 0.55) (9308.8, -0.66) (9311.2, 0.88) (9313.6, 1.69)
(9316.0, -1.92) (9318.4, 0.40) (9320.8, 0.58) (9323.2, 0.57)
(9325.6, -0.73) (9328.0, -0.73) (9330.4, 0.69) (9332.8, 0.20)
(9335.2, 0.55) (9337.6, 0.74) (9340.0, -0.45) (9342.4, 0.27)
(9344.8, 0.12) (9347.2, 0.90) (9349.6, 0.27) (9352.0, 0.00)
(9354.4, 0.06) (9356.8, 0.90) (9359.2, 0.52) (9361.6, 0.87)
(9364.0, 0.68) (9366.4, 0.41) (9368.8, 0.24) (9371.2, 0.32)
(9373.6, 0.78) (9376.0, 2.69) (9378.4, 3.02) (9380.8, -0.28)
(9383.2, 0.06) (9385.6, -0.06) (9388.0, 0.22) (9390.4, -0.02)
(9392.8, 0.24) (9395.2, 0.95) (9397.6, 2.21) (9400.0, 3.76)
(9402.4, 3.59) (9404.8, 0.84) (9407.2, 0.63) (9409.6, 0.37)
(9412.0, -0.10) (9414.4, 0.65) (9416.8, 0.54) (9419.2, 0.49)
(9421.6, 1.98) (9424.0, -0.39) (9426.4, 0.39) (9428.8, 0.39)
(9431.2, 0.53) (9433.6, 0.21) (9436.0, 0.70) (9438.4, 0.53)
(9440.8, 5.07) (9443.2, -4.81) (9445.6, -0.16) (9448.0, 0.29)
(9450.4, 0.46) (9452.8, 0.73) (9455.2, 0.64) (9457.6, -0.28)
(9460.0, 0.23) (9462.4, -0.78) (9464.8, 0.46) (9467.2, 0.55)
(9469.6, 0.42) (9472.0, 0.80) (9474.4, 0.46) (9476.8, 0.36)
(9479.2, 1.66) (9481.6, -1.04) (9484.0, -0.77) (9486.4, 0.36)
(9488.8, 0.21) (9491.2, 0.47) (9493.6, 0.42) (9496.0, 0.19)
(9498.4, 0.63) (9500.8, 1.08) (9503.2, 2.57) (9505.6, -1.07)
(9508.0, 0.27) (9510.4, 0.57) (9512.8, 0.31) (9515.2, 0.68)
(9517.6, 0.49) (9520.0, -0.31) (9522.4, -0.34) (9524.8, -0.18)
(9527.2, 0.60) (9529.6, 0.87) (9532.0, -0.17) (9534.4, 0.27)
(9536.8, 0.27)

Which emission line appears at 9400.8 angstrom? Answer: [O III]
